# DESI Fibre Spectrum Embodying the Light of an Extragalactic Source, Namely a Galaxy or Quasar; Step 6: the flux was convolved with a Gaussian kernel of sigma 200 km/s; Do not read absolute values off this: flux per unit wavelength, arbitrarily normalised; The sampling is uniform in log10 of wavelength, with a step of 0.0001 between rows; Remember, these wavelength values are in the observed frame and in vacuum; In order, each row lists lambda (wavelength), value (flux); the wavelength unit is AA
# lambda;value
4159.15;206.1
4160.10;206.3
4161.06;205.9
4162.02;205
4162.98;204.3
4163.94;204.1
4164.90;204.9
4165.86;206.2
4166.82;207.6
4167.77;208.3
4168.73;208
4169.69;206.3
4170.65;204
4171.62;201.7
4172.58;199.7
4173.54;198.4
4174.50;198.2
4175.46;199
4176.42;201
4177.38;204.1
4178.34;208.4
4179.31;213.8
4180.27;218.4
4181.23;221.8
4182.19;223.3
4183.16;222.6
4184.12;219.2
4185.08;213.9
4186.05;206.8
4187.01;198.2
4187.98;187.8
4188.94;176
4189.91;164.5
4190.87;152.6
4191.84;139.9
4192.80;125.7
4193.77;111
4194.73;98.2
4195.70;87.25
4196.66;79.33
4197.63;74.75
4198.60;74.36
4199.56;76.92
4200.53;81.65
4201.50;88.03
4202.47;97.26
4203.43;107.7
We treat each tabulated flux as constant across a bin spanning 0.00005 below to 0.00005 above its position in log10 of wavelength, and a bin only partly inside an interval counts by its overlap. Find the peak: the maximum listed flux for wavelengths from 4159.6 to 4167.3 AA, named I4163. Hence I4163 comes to 207.6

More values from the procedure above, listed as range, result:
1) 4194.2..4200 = 98.2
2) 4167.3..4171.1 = 208.3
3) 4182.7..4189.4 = 222.6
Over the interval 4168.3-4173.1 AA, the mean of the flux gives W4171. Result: 204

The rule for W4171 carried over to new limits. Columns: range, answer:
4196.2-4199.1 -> 76.1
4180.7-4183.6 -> 222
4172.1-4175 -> 199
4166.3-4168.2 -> 209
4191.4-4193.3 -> 133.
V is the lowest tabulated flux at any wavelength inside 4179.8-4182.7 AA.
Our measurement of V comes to 218.4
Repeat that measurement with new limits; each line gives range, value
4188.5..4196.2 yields 87.25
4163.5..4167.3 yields 204.1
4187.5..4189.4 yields 176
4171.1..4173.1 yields 199.7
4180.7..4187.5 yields 198.2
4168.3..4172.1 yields 201.7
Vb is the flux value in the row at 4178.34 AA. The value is 208.4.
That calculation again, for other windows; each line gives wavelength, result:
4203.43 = 107.7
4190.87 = 152.6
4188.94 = 176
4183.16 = 222.6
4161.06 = 205.9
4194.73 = 98.2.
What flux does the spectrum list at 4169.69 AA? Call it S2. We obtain 206.3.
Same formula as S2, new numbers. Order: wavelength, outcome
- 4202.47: 97.26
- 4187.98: 187.8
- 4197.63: 74.75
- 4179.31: 213.8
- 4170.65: 204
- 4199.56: 76.92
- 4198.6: 74.36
